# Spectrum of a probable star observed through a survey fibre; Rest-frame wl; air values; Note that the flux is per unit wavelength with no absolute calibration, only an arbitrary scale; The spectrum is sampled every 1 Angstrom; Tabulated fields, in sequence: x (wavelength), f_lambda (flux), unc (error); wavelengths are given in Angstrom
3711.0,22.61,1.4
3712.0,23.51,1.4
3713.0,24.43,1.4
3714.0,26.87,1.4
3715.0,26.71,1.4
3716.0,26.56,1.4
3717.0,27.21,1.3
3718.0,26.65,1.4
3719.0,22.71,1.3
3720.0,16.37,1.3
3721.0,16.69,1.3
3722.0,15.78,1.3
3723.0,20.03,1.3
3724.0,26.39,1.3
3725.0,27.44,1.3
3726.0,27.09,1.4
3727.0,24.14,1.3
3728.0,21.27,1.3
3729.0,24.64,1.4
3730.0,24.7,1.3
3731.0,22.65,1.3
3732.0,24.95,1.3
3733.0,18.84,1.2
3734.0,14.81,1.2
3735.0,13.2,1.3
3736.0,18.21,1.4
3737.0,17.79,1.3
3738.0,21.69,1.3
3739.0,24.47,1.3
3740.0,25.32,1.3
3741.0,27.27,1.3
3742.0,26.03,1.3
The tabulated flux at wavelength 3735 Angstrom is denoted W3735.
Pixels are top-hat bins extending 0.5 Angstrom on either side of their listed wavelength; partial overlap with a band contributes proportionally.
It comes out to 13.2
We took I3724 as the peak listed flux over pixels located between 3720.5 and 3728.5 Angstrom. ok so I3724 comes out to 27.44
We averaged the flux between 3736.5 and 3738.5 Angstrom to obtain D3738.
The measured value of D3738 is 19.7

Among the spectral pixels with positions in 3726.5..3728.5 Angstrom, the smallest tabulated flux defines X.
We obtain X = 21.27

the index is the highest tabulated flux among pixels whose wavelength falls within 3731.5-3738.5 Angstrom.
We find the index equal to 24.95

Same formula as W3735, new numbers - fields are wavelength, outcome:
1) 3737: 17.79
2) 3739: 24.47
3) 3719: 22.71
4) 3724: 26.39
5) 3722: 15.78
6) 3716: 26.56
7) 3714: 26.87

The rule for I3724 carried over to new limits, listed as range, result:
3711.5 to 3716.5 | 26.87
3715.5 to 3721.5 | 27.21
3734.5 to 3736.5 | 18.21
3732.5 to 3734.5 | 18.84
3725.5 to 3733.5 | 27.09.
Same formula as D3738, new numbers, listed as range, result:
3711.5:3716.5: 25.6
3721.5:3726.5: 23.3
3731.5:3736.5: 18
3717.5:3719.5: 24.7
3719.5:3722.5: 16.3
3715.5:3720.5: 23.9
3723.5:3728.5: 25.3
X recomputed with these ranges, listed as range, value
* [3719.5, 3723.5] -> 15.78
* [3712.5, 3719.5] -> 22.71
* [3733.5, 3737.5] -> 13.2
